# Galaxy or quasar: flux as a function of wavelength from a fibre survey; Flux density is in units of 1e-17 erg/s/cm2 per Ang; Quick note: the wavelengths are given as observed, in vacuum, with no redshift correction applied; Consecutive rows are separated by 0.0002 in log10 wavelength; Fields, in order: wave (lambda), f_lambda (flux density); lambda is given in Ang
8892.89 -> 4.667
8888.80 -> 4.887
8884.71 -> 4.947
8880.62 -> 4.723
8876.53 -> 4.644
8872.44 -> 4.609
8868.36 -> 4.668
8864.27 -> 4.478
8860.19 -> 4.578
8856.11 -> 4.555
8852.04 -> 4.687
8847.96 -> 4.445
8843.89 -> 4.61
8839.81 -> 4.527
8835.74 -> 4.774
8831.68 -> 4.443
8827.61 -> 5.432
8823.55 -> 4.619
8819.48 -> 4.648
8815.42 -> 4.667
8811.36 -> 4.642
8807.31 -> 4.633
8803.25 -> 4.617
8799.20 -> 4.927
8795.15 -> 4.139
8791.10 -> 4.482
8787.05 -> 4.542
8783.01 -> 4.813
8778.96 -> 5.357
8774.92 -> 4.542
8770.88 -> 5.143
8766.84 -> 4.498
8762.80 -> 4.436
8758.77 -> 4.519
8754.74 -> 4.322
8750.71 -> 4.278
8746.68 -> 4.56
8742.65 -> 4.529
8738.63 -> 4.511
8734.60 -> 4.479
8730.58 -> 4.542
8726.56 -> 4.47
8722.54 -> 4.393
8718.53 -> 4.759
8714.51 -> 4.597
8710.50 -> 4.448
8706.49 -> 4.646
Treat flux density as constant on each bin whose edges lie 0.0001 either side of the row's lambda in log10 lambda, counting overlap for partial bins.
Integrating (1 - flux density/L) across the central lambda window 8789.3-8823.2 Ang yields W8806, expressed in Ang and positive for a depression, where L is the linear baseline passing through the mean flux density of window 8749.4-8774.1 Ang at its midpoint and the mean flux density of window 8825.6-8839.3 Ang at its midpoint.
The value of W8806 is 1.0 Ang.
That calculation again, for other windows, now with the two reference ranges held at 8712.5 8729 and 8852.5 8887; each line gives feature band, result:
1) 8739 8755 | 0.45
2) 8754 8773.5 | -0.07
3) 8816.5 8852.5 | -0.44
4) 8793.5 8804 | 0.09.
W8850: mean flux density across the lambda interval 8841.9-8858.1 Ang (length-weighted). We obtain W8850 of 4.58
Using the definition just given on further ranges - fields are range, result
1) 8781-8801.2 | 4.58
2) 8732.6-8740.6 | 4.49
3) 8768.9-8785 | 4.96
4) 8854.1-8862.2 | 4.57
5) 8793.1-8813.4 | 4.59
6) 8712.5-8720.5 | 4.68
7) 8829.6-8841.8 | 4.59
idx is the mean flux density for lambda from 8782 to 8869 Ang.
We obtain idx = 4.63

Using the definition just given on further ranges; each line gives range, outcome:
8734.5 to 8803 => 4.6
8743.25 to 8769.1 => 4.45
